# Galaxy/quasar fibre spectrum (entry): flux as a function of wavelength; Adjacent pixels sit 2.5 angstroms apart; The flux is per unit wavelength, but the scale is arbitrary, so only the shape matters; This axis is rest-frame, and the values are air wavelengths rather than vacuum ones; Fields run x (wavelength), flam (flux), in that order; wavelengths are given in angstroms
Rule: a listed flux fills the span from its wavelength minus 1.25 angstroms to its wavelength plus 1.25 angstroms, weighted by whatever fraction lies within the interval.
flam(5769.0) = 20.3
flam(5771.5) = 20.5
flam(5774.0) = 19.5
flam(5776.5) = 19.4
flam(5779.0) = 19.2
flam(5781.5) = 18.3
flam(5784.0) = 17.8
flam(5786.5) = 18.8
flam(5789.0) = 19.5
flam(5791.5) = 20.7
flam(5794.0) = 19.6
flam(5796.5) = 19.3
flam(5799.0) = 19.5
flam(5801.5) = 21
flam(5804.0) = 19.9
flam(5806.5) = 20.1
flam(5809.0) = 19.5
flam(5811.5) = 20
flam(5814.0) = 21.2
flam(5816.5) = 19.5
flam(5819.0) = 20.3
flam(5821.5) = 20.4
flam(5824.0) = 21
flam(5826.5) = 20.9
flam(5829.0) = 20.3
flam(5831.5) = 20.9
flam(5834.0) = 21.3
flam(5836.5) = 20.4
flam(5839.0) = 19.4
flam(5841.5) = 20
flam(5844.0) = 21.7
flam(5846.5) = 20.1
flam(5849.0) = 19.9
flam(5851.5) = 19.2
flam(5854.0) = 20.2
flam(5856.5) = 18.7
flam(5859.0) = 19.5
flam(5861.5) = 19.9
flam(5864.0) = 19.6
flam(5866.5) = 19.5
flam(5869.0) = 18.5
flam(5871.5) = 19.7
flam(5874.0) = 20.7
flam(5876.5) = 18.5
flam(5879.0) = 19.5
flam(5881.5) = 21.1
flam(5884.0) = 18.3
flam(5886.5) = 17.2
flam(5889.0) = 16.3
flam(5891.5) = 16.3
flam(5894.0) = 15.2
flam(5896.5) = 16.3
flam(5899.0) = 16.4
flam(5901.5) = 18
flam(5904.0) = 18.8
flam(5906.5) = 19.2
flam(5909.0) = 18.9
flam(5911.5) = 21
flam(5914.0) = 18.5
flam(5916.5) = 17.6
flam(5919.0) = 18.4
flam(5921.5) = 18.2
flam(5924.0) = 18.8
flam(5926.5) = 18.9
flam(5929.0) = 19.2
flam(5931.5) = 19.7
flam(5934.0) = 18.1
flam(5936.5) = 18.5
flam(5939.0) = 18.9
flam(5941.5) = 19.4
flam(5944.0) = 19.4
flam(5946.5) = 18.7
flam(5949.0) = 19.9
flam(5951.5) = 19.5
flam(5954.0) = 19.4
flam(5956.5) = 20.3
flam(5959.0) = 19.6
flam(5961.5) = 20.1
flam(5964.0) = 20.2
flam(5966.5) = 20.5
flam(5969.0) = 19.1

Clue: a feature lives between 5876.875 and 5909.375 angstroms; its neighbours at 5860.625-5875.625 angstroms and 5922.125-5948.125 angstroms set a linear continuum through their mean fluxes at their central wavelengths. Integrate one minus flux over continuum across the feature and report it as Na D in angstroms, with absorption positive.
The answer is 2.6 angstroms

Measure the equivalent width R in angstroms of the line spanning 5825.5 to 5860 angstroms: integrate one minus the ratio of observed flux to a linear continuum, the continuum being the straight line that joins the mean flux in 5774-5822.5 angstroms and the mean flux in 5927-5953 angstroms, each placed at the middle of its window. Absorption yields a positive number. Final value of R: -1.19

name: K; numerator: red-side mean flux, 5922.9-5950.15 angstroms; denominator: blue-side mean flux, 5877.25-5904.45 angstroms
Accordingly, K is 1.08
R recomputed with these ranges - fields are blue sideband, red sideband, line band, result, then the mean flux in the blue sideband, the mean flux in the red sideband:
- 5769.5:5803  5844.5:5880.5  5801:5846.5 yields -2.04 angstroms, 19.5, 19.6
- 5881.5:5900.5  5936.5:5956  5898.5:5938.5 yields -1.34 angstroms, 16.9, 19.3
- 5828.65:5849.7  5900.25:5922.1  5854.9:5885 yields 0.38 angstroms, 20.5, 18.7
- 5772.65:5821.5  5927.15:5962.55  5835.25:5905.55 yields 2.18 angstroms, 19.7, 19.3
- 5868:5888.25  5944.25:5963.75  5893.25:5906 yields 1.41 angstroms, 19.1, 19.7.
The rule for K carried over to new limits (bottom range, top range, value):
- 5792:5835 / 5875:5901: 0.87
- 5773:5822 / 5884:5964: 0.94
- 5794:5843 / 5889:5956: 0.91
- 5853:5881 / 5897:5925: 0.95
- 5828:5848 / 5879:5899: 0.85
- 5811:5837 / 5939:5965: 0.95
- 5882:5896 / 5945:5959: 1.16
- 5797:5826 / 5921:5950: 0.94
